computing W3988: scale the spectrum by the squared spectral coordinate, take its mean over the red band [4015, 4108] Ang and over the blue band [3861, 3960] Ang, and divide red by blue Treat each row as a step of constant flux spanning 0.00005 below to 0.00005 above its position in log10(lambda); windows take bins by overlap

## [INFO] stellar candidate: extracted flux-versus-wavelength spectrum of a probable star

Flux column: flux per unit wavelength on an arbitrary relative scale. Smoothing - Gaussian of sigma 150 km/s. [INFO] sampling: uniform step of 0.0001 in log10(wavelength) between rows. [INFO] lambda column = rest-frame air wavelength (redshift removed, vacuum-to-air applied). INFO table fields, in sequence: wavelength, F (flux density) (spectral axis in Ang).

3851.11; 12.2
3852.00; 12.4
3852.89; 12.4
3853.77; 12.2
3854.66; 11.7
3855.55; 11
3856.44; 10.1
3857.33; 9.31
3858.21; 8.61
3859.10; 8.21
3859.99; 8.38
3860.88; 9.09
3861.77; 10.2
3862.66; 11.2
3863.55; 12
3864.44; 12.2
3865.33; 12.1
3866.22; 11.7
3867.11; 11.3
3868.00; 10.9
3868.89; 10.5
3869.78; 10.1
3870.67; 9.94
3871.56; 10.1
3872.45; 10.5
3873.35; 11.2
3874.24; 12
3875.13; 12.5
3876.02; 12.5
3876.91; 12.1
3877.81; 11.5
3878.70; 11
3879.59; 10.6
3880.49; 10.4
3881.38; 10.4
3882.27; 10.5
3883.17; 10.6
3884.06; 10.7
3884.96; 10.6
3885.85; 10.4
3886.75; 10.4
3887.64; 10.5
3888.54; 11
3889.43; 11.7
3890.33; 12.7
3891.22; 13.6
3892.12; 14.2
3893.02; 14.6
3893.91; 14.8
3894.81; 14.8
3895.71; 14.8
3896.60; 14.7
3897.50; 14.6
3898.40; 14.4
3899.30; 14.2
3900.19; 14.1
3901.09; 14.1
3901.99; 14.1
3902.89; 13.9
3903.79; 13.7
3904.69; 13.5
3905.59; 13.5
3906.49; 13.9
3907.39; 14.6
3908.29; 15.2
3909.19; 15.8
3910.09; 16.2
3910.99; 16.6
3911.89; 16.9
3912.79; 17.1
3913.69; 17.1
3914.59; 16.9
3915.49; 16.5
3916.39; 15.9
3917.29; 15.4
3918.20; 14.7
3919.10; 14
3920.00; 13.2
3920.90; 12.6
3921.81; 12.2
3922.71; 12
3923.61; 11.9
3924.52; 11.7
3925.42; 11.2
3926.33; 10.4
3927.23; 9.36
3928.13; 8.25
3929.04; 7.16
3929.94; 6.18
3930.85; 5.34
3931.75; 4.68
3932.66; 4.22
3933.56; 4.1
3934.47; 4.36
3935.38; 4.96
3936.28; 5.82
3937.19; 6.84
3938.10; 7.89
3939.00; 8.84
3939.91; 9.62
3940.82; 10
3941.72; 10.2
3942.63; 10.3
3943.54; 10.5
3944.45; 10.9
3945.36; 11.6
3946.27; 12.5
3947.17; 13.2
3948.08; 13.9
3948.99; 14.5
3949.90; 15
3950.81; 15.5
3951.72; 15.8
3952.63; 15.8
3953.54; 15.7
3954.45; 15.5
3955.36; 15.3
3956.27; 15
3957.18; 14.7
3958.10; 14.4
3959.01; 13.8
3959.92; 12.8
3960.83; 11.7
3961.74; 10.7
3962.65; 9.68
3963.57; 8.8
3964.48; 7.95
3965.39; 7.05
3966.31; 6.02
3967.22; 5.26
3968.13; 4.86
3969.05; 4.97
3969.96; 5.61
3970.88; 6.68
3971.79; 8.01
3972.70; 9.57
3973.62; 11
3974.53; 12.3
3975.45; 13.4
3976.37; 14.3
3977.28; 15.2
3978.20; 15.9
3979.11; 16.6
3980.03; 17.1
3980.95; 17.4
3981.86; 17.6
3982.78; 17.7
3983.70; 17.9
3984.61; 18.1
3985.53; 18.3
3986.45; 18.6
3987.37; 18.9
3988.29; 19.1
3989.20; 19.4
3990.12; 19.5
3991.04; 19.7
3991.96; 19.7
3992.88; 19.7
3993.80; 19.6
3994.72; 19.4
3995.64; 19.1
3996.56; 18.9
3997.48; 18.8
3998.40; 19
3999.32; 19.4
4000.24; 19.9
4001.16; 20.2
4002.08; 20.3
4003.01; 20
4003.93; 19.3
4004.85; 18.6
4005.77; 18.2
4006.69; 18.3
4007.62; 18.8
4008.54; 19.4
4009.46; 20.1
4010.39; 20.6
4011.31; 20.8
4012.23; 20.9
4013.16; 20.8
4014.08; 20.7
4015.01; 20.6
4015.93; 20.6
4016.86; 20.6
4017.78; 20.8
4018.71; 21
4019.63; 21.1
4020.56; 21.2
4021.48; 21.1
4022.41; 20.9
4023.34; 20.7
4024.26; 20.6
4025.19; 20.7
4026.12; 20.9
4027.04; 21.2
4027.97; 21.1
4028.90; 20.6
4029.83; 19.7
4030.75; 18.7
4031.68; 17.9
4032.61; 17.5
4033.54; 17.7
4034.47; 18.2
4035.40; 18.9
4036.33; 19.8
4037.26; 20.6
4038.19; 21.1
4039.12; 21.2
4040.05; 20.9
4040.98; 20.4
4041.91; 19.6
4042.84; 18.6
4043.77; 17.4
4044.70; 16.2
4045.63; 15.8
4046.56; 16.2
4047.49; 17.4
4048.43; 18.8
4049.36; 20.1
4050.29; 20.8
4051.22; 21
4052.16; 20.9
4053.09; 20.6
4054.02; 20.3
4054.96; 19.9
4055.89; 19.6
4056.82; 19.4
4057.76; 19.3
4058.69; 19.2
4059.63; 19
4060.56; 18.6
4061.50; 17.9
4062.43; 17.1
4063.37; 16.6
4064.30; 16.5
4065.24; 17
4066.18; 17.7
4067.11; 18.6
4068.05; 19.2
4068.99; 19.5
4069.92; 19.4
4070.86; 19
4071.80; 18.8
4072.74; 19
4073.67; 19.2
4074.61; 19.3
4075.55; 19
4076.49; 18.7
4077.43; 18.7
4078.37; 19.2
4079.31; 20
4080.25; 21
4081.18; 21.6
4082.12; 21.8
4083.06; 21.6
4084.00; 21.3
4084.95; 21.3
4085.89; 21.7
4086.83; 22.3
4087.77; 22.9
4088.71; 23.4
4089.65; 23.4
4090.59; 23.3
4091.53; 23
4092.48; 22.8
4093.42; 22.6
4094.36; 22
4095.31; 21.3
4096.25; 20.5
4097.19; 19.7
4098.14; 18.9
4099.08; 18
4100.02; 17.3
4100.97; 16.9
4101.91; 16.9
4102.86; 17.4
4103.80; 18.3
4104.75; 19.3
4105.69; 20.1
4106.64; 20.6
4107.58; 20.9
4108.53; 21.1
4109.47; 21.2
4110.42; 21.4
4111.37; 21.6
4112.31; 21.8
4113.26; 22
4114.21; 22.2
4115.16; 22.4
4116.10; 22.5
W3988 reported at 1.8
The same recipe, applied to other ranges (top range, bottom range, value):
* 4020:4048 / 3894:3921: 1.39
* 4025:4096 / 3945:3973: 1.84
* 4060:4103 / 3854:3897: 1.94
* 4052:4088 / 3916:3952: 2.01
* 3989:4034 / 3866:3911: 1.68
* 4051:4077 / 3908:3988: 1.65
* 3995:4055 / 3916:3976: 1.95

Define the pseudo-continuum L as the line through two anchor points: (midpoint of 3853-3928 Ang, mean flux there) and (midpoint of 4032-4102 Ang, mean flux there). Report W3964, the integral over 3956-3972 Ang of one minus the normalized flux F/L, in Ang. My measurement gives 6.4 Ang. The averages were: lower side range 12.5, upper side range 19.6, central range 9.28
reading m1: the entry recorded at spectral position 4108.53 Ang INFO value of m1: 21.1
